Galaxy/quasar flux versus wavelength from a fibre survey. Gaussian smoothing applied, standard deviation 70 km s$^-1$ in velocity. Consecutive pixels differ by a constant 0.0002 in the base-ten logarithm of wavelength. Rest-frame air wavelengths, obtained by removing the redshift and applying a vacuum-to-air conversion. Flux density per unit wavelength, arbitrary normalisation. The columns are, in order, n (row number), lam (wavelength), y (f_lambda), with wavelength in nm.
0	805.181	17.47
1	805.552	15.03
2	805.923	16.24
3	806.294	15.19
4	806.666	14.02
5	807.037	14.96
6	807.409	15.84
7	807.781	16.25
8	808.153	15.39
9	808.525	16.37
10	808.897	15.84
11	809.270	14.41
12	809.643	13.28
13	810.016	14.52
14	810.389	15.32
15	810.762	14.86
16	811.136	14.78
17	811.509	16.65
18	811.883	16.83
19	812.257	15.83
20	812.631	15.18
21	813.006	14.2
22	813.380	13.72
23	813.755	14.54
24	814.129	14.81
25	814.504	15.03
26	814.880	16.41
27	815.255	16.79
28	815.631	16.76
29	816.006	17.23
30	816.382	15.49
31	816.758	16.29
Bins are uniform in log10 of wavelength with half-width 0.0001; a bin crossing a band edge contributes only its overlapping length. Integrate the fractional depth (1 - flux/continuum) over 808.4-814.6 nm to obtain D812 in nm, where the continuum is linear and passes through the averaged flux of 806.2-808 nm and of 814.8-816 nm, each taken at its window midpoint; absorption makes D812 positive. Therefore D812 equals 0.38 nm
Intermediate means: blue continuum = 15.3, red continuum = 16.8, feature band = 15.1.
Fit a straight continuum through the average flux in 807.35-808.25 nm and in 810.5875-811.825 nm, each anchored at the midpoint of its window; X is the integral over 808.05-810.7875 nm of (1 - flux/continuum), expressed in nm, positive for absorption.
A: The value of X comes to 0.13 nm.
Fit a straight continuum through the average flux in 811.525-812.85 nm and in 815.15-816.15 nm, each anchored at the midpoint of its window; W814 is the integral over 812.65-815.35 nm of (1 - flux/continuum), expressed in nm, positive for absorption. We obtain 0.24 nm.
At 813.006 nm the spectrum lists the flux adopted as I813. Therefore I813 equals 14.2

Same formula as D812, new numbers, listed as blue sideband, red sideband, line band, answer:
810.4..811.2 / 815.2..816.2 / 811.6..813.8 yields 0.08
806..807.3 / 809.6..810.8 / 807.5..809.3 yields -0.12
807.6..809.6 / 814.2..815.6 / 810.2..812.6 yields 0.01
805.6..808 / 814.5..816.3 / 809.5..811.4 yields 0.14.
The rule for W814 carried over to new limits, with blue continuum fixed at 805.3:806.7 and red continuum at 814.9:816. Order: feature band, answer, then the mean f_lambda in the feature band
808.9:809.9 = 0.101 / 14.2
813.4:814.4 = 0.122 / 14.6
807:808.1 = -0.011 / 15.7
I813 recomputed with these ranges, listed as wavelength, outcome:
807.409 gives 15.84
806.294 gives 15.19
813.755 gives 14.54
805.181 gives 17.47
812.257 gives 15.83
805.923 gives 16.24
